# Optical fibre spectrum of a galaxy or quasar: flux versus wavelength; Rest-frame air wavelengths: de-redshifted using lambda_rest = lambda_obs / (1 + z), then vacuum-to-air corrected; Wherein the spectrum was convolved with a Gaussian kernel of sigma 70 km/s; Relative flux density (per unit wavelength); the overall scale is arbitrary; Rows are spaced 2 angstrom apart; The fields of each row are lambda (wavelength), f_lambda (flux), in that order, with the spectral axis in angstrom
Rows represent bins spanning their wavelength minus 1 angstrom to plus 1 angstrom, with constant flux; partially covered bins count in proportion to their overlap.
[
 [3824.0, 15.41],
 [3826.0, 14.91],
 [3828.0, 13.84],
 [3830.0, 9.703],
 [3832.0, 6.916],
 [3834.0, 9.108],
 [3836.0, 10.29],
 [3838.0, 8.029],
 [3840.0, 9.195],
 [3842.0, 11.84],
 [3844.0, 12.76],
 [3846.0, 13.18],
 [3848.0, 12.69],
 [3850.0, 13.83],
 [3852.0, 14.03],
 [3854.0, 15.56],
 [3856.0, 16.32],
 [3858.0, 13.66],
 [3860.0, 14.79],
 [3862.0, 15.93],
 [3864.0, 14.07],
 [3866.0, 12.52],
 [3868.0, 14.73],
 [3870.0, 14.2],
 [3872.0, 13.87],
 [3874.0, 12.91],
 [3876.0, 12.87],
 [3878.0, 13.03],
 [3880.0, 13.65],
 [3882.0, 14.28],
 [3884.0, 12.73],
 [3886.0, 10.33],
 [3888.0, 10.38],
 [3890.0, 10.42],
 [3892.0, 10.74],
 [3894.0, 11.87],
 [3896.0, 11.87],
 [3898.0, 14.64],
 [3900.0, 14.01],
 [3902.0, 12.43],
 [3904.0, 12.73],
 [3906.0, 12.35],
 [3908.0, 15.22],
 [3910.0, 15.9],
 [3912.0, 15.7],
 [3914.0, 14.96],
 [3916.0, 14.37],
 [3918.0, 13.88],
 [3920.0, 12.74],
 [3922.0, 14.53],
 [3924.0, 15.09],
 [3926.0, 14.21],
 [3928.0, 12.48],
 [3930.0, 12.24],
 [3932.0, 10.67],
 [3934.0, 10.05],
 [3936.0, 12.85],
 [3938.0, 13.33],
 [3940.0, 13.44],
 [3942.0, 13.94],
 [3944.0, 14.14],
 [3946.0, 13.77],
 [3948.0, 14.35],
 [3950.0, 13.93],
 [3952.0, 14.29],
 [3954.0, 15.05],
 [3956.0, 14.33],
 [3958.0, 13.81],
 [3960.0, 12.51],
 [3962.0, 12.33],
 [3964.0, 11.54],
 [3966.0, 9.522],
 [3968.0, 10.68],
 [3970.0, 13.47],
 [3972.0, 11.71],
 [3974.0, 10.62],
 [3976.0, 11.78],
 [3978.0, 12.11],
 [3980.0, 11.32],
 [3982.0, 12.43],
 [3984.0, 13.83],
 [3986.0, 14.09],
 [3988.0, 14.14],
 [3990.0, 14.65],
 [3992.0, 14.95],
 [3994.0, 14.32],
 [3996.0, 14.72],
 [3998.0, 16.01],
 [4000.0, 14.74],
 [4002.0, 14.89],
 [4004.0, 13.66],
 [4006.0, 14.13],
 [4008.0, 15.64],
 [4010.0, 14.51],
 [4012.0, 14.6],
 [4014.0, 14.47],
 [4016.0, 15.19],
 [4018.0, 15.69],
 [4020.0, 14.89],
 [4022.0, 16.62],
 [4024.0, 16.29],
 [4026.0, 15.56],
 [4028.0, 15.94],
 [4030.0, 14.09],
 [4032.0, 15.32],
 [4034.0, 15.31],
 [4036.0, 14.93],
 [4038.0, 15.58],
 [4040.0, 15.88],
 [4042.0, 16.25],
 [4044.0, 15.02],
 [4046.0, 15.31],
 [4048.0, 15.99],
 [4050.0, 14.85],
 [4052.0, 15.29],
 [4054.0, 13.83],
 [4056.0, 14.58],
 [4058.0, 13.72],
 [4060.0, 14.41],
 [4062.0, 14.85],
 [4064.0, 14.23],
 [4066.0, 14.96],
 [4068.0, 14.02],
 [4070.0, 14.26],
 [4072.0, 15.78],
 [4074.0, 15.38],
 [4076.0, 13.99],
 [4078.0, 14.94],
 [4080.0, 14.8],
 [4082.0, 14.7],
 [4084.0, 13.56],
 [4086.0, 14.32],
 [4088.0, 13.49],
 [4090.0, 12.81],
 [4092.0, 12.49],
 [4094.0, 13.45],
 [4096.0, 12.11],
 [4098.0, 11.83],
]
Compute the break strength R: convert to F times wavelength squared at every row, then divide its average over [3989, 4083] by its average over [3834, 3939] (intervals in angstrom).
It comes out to 1.24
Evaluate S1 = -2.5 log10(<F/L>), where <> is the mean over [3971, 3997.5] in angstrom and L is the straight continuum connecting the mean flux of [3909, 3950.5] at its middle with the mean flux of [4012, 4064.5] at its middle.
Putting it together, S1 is 0.097 mag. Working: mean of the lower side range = 13.6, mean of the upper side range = 15.2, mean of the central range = 13.2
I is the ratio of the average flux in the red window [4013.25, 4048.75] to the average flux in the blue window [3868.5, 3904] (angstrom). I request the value 1.22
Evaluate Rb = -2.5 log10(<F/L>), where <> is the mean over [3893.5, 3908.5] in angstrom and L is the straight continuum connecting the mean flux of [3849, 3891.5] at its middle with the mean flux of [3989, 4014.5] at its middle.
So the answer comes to 0.05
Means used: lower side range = 13.5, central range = 13.1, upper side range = 14.7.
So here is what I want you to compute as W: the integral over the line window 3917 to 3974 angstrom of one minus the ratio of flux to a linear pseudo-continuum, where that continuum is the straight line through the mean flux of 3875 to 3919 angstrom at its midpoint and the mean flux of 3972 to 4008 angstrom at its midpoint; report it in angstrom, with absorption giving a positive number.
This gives 1.7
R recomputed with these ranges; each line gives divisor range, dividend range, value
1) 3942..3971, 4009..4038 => 1.20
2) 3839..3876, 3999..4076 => 1.20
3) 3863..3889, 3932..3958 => 1.07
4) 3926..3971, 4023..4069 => 1.23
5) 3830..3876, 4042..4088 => 1.29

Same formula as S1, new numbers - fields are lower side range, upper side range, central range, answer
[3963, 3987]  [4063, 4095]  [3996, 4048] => -0.18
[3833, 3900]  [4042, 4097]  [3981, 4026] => -0.07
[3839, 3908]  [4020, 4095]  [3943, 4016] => 0.04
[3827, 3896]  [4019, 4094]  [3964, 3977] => 0.21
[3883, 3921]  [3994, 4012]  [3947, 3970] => 0.08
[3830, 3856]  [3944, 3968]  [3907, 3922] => -0.17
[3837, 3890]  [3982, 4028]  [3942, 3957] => -0.01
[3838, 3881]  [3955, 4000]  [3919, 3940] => 0.03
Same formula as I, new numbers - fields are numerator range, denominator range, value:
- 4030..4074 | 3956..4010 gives 1.13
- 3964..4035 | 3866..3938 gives 1.07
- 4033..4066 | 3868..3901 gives 1.18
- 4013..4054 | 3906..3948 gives 1.13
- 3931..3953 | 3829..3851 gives 1.23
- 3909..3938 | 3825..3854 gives 1.17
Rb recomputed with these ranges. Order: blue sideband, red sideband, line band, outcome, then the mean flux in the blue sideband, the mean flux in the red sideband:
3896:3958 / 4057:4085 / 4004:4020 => -0.05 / 13.7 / 14.5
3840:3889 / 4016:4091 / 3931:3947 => 0.10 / 13.4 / 14.9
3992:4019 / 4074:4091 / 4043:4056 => -0.04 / 14.8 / 14.2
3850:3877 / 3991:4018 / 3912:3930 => 0.03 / 14.2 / 14.8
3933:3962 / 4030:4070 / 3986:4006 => -0.03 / 13.5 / 14.9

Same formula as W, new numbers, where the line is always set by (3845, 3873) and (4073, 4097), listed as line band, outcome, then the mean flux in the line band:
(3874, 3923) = 3.54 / 13.1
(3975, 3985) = 1.23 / 12.3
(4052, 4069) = -0.61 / 14.4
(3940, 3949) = 0.07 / 14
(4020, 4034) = -1.63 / 15.6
